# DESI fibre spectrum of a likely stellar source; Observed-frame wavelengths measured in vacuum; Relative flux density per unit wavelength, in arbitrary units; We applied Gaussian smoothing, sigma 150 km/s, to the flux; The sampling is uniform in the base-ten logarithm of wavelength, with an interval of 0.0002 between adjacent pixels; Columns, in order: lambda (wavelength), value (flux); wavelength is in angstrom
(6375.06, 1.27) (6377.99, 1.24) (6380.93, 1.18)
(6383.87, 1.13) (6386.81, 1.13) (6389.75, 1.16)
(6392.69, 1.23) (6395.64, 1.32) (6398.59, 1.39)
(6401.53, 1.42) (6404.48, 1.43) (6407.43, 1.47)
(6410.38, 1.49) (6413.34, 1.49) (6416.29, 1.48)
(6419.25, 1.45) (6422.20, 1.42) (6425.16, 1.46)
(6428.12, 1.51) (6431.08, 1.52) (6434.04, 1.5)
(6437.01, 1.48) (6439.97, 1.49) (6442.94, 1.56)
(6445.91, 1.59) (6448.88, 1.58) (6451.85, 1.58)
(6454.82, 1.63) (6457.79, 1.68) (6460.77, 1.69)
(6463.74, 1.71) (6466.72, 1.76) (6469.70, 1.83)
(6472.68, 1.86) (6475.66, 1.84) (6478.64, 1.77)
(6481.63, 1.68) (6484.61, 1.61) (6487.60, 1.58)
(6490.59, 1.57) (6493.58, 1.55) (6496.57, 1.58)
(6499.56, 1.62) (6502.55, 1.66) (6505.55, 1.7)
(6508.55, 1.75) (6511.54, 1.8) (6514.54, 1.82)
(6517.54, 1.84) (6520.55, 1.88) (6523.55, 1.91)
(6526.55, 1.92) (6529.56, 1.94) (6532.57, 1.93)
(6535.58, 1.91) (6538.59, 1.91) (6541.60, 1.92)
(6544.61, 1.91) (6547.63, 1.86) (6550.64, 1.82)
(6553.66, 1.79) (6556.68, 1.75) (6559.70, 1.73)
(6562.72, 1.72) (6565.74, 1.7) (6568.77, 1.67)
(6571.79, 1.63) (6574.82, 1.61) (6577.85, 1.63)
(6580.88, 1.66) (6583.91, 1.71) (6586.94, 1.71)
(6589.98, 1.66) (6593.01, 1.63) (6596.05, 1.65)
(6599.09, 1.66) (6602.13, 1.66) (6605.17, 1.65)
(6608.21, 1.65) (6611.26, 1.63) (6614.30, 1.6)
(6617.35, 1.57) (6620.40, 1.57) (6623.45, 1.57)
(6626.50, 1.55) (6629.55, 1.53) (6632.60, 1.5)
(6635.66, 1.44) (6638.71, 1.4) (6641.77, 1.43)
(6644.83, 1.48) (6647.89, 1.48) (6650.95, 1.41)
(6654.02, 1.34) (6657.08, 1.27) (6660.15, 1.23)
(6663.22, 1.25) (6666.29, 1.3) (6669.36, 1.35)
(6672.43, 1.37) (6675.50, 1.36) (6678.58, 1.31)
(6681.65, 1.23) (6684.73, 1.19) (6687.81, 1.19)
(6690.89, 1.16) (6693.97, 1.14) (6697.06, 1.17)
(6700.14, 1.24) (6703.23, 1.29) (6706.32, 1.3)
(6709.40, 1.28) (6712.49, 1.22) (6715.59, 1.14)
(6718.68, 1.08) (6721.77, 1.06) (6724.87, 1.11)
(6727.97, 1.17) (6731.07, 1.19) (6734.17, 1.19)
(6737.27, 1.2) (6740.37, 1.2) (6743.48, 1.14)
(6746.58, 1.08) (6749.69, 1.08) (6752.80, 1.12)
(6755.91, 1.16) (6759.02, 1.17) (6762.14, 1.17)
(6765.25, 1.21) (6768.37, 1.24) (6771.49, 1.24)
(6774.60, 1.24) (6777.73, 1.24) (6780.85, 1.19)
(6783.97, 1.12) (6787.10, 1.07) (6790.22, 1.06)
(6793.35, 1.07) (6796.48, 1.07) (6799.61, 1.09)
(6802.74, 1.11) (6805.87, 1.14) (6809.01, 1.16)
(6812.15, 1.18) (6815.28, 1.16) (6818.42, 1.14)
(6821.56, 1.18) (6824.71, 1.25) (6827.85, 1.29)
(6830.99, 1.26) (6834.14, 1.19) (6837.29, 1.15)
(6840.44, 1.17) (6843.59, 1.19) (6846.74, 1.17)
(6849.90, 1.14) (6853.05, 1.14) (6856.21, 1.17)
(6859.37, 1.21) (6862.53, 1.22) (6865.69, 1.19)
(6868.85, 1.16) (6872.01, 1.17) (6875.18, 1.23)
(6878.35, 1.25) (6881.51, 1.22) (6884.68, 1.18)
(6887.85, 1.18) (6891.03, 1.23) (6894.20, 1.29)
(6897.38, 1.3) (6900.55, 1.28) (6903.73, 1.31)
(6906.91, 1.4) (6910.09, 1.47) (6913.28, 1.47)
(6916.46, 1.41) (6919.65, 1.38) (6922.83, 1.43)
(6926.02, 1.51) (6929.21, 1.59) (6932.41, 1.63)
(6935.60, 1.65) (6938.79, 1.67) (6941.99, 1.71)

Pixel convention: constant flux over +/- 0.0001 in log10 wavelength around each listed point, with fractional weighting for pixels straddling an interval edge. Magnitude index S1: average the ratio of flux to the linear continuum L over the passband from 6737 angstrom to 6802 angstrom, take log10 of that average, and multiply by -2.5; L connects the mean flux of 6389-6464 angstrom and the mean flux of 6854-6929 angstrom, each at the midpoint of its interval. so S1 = 0.17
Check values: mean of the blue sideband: 1.49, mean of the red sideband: 1.29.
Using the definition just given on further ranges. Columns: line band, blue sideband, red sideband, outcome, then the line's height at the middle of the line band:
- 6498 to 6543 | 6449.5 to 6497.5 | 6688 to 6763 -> -0.16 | 1.59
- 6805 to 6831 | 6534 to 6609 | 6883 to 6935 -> 0.23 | 1.48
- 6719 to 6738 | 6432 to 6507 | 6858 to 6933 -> 0.25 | 1.45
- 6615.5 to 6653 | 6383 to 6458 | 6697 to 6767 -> -0.19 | 1.26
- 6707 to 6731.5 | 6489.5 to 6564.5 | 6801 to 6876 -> 0.22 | 1.42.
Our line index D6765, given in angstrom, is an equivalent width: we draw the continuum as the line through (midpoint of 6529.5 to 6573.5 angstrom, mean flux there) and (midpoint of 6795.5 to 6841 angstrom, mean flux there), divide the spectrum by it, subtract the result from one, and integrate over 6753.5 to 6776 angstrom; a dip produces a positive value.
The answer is 1.7 angstrom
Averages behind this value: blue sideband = 1.81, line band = 1.2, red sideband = 1.17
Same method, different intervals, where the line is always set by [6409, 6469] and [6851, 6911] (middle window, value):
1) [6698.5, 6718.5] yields 1.9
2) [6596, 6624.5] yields -3.7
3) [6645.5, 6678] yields 1.3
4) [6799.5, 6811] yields 1.4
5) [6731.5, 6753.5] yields 3.1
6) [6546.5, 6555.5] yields -2.1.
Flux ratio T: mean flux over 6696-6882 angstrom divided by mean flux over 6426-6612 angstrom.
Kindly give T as 0.69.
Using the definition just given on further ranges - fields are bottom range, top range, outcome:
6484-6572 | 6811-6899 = 0.68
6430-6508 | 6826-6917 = 0.76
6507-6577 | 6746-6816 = 0.63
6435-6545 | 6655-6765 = 0.70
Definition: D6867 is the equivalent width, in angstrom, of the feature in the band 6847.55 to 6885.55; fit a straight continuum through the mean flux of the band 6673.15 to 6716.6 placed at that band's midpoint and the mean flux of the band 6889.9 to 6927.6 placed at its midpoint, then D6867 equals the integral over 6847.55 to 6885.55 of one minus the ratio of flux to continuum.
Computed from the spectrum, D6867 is 4.4 angstrom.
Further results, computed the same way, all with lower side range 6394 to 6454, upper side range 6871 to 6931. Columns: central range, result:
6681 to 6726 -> 6.74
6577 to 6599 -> -3.59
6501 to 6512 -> -1.99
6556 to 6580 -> -3.99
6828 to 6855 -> 3.40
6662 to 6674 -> 0.74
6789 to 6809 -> 3.95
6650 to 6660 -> 0.64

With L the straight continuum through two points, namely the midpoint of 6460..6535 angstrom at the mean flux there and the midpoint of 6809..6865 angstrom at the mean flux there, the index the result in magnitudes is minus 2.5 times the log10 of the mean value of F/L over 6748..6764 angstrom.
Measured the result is 0.16 mag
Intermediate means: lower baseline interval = 1.75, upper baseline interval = 1.19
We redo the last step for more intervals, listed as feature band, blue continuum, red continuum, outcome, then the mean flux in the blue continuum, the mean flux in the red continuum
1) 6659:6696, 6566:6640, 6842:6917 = 0.201 mag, 1.61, 1.25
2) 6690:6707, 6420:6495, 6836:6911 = 0.146 mag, 1.62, 1.22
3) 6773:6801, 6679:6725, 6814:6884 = 0.060 mag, 1.19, 1.19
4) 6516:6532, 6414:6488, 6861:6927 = -0.215 mag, 1.61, 1.3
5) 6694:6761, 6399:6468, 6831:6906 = 0.127 mag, 1.54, 1.21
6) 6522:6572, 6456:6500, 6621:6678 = -0.162 mag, 1.69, 1.4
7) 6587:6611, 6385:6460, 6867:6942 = -0.159 mag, 1.46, 1.37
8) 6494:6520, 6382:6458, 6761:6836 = -0.241 mag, 1.44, 1.17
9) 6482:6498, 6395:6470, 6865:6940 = -0.051 mag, 1.53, 1.36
